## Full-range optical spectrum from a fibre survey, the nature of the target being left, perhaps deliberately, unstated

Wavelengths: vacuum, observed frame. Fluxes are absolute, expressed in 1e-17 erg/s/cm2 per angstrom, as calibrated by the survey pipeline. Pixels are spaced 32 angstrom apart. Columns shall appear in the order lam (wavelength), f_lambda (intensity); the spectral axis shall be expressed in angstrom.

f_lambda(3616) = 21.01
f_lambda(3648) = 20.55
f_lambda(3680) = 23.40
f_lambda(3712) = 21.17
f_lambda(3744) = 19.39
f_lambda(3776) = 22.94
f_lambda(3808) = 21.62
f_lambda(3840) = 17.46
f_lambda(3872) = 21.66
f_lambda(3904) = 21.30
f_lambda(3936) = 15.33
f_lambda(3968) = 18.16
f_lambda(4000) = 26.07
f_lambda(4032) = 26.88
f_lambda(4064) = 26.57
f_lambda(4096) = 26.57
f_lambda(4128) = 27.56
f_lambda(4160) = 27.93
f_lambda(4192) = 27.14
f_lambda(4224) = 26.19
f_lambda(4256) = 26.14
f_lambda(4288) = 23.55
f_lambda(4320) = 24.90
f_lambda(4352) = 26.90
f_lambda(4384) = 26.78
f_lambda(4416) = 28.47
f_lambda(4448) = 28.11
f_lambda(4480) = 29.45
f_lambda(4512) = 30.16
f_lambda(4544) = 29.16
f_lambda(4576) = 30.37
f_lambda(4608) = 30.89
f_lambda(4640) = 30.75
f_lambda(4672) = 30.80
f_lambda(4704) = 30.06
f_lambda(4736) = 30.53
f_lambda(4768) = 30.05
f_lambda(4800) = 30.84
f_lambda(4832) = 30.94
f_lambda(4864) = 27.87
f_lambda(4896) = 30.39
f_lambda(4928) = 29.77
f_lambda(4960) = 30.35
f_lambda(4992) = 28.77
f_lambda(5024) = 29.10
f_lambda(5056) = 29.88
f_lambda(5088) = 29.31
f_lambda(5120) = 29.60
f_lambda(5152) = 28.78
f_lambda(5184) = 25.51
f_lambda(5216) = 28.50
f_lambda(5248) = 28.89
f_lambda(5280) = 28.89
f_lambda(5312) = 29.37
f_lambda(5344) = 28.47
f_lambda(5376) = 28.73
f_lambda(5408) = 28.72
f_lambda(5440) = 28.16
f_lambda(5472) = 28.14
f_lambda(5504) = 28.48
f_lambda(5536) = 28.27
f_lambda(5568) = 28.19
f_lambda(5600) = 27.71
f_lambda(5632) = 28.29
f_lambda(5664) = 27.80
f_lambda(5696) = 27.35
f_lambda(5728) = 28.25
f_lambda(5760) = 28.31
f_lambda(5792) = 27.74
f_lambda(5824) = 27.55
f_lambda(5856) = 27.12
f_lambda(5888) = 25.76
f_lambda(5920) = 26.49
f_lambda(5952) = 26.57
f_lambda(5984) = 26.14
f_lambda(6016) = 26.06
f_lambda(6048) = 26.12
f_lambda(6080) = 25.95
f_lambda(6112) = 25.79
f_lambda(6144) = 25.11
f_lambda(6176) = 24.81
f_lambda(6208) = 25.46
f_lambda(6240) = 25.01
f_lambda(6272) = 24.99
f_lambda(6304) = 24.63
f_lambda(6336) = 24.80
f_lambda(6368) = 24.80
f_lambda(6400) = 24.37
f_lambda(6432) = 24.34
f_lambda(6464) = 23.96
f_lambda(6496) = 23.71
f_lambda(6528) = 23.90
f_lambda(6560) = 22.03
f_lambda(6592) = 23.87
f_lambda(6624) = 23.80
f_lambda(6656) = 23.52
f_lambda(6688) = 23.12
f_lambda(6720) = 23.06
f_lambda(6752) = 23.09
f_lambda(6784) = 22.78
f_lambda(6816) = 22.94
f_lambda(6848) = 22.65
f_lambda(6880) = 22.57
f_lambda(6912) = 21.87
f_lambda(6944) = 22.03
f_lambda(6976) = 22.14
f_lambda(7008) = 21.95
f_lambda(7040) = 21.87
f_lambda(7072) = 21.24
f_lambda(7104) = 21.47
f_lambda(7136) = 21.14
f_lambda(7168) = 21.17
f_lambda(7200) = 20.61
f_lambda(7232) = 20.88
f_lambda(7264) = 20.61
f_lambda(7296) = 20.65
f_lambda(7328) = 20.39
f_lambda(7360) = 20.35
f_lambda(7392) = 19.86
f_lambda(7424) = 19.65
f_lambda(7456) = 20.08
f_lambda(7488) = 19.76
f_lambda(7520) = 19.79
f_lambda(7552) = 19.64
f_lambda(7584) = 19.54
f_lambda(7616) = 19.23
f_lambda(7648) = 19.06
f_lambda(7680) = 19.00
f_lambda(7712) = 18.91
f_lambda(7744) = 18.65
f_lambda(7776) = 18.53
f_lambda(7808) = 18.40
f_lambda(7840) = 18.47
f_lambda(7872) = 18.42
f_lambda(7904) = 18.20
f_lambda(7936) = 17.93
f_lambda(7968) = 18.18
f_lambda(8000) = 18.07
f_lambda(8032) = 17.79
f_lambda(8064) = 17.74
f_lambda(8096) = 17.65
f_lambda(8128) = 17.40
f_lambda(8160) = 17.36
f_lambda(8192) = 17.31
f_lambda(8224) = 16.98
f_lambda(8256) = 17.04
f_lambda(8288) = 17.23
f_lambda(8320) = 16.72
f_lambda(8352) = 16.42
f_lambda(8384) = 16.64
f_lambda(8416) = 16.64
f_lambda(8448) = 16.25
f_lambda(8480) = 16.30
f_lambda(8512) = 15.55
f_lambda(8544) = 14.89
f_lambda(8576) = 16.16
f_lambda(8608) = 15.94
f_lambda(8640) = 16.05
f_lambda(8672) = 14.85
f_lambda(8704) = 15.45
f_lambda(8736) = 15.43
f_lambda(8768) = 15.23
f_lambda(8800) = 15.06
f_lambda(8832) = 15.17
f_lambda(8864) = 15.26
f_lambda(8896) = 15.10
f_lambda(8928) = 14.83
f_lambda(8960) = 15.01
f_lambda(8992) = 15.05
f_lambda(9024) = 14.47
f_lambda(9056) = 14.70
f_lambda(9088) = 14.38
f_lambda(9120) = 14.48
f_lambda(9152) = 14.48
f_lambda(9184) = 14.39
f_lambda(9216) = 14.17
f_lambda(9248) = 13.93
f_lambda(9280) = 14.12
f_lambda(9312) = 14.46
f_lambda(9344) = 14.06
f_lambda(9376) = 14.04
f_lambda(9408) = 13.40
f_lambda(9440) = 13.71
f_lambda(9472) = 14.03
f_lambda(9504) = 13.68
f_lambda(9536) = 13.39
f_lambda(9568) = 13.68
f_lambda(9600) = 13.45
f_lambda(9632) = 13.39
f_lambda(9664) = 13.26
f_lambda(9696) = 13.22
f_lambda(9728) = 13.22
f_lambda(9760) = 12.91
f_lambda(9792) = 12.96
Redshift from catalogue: 0.000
